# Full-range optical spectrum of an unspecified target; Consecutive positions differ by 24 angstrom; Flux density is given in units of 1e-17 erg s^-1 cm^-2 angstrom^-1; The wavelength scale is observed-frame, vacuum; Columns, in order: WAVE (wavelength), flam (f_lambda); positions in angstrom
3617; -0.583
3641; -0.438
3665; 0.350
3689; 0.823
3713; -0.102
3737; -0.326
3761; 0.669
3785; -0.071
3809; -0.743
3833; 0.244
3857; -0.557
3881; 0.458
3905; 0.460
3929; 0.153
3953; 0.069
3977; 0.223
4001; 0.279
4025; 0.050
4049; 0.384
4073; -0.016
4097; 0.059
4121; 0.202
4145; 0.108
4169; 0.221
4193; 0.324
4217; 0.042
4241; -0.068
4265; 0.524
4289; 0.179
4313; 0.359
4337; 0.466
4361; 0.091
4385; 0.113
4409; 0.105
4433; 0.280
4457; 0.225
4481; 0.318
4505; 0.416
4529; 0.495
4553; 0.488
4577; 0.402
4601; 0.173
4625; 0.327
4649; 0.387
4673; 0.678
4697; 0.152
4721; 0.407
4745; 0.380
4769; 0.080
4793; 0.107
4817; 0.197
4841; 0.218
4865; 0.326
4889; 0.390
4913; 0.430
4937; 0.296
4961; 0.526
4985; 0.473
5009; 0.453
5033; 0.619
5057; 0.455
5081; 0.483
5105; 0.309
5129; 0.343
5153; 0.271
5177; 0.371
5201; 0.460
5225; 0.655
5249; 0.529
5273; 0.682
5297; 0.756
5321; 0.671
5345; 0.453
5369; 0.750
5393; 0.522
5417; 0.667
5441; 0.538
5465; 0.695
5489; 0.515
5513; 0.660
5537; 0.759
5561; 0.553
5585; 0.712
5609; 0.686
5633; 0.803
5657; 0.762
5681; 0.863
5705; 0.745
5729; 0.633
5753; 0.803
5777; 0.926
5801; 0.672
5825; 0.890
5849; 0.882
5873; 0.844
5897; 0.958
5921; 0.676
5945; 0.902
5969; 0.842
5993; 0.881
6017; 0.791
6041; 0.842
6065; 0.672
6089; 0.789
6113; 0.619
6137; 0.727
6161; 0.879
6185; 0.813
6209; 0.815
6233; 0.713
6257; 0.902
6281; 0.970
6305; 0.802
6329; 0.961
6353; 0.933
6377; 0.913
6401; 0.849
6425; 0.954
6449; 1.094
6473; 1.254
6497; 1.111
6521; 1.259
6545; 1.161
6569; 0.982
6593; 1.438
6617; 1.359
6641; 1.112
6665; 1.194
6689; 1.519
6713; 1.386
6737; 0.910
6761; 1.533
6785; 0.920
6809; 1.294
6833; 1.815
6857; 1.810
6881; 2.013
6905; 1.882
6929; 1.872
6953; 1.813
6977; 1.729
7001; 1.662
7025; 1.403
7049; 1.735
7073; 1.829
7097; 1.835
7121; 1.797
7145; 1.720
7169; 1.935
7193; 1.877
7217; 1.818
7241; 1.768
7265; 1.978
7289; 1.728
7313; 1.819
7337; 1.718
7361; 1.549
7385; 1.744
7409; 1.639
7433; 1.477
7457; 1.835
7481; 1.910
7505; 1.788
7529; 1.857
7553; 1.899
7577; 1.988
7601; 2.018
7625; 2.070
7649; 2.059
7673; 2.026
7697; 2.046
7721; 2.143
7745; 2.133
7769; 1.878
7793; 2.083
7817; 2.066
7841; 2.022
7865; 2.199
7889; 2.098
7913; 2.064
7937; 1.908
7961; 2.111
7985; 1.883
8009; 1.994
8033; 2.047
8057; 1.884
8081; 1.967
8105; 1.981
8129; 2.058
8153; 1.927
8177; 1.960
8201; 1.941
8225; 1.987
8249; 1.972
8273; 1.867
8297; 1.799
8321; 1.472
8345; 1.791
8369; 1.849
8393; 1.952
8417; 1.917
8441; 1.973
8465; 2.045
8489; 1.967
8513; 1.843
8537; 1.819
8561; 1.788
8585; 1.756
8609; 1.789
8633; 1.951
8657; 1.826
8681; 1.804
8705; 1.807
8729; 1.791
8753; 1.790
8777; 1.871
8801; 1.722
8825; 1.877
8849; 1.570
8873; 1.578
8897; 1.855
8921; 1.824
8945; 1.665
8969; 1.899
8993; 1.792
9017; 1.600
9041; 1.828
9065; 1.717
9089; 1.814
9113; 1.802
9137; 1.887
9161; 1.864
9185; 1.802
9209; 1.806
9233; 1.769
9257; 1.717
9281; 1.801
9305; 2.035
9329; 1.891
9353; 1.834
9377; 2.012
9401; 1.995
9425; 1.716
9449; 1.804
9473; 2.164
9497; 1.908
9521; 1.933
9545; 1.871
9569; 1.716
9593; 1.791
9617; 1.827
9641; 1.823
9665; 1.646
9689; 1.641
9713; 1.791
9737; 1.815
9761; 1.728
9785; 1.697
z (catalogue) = 0.71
